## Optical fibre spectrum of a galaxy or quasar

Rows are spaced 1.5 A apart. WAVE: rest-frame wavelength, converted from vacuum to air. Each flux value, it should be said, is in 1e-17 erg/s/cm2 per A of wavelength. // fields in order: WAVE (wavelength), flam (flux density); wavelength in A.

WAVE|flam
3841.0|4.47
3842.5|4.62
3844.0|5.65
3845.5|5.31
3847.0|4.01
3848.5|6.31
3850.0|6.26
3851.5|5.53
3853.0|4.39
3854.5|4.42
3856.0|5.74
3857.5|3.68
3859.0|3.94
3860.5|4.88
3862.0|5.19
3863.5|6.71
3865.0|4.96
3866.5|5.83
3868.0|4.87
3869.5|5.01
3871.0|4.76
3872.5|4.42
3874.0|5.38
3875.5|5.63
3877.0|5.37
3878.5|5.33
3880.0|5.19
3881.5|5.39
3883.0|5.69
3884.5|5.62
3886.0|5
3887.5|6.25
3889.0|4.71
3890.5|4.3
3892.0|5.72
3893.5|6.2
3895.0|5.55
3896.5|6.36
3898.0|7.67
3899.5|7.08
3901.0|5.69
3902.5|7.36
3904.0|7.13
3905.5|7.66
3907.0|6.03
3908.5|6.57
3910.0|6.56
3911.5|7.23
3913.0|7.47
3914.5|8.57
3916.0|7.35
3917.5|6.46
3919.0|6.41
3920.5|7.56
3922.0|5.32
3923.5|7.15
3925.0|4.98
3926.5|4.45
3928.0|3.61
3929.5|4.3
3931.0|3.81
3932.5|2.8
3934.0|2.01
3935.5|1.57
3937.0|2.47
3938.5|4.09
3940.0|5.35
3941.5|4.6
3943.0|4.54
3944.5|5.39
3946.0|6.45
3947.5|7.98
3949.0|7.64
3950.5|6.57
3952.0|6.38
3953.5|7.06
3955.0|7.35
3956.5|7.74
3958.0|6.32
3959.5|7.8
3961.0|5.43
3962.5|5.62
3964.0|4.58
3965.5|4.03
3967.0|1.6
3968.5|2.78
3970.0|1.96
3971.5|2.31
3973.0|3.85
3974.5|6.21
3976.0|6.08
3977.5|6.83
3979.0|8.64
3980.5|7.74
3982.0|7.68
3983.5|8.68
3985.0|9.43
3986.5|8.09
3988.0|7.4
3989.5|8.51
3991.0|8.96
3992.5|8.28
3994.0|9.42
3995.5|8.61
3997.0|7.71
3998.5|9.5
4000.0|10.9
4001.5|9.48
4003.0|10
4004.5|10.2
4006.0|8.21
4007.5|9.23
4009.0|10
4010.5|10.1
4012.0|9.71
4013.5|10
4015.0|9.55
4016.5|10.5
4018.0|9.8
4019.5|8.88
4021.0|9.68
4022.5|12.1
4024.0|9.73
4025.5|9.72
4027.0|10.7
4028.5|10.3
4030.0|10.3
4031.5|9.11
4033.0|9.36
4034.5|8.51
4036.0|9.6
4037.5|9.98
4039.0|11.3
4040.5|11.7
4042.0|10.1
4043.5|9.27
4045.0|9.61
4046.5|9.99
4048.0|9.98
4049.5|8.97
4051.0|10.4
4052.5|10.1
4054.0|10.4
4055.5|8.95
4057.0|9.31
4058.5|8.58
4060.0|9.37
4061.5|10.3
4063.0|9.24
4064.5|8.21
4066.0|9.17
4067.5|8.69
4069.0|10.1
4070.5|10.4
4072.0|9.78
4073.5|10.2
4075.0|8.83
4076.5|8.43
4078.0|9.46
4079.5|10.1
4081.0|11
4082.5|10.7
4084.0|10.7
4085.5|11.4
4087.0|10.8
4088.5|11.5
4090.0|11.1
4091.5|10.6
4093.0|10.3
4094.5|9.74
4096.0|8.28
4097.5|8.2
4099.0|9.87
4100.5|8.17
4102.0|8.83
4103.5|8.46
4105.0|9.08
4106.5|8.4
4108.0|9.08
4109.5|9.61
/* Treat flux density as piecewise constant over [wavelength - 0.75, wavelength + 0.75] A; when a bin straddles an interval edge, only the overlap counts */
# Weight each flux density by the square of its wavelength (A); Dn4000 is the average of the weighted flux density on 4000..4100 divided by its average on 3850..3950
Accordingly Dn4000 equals 1.93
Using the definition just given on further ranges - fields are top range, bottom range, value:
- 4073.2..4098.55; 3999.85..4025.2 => 1.06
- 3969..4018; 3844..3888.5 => 1.69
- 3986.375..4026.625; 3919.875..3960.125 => 1.82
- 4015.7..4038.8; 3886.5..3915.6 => 1.62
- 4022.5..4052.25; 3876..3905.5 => 1.82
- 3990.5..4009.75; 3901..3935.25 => 1.65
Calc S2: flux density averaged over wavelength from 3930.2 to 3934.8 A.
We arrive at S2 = 2.87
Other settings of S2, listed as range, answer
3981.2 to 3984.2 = 8.16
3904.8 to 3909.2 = 6.75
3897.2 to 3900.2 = 7.36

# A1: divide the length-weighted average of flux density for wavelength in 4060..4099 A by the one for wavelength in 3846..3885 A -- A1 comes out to 1.9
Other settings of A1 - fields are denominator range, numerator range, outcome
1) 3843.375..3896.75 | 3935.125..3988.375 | 1.10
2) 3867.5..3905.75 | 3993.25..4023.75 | 1.69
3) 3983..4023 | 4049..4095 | 1.06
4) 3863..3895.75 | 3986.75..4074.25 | 1.80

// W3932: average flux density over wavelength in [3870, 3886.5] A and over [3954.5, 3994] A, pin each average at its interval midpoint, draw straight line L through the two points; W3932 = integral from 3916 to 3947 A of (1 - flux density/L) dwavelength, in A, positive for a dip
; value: 5.8 A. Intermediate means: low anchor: 5.25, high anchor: 6.36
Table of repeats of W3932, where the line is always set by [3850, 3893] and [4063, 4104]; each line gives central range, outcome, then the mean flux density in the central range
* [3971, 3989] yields 1.3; 7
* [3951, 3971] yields 5.1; 5.26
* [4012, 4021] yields -1.6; 9.74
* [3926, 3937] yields 5.6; 3.14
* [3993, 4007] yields -2.4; 9.32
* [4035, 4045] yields -1.6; 10.2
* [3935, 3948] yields 3.9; 4.71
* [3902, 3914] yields -2.2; 7.03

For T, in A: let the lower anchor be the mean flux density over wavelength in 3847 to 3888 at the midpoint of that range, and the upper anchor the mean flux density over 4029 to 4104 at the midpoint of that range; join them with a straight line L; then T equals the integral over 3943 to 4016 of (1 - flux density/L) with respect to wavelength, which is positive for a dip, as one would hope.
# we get 4.5 A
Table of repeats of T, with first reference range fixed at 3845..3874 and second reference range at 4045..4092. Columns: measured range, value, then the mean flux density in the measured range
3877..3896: 0.90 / 5.42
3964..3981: 6.69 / 4.68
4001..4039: -4.59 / 9.82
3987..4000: -0.82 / 8.68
